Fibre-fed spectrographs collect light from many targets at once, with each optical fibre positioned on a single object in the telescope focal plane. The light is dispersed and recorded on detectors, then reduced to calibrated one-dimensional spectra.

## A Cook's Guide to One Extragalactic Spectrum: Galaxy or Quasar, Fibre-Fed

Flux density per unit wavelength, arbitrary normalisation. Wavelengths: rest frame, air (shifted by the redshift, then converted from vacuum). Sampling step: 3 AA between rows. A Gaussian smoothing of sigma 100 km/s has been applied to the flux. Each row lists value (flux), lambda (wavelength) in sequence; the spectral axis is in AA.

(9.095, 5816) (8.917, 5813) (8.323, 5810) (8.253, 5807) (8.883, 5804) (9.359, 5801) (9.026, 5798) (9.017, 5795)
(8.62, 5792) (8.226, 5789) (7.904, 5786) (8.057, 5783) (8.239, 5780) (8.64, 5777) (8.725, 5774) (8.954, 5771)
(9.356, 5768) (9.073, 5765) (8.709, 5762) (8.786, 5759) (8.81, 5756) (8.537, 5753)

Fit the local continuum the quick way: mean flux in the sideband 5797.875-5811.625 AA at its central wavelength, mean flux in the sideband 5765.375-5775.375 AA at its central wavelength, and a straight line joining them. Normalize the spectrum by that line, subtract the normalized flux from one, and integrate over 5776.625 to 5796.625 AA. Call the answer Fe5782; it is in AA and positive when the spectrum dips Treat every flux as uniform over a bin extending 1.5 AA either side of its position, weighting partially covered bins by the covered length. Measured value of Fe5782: 1.2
